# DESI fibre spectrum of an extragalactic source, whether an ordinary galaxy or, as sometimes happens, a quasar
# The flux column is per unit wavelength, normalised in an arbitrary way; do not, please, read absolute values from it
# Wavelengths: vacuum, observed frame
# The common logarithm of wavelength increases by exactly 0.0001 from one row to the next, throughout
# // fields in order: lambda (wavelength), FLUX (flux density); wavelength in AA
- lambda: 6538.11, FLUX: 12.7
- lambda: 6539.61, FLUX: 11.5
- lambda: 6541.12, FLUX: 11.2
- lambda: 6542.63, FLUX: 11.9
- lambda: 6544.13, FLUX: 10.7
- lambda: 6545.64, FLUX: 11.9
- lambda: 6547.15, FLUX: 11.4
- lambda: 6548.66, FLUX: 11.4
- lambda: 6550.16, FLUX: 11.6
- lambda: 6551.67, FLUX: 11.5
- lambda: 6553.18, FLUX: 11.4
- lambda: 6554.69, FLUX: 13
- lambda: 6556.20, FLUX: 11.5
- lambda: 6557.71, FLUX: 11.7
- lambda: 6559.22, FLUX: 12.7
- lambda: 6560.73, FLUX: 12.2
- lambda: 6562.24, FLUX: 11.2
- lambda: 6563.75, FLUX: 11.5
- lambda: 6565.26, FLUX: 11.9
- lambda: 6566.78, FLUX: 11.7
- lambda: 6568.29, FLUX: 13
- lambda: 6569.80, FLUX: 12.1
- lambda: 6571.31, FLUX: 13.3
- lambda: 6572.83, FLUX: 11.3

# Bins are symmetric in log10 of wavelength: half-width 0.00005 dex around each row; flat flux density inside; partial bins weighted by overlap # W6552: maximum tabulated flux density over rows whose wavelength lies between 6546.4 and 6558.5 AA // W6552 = 13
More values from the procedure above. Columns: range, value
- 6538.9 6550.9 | 11.9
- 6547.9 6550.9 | 11.6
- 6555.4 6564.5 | 12.7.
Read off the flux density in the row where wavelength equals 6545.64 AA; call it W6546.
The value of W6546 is 11.9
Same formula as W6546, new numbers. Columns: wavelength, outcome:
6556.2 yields 11.5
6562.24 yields 11.2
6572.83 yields 11.3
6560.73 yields 12.2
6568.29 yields 13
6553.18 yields 11.4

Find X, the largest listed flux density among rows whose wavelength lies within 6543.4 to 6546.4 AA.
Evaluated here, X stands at 11.9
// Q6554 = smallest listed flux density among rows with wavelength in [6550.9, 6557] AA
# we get 11.4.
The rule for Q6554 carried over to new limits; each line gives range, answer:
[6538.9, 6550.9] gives 10.7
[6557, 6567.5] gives 11.2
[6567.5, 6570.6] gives 12.1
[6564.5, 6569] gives 11.7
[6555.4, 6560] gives 11.5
